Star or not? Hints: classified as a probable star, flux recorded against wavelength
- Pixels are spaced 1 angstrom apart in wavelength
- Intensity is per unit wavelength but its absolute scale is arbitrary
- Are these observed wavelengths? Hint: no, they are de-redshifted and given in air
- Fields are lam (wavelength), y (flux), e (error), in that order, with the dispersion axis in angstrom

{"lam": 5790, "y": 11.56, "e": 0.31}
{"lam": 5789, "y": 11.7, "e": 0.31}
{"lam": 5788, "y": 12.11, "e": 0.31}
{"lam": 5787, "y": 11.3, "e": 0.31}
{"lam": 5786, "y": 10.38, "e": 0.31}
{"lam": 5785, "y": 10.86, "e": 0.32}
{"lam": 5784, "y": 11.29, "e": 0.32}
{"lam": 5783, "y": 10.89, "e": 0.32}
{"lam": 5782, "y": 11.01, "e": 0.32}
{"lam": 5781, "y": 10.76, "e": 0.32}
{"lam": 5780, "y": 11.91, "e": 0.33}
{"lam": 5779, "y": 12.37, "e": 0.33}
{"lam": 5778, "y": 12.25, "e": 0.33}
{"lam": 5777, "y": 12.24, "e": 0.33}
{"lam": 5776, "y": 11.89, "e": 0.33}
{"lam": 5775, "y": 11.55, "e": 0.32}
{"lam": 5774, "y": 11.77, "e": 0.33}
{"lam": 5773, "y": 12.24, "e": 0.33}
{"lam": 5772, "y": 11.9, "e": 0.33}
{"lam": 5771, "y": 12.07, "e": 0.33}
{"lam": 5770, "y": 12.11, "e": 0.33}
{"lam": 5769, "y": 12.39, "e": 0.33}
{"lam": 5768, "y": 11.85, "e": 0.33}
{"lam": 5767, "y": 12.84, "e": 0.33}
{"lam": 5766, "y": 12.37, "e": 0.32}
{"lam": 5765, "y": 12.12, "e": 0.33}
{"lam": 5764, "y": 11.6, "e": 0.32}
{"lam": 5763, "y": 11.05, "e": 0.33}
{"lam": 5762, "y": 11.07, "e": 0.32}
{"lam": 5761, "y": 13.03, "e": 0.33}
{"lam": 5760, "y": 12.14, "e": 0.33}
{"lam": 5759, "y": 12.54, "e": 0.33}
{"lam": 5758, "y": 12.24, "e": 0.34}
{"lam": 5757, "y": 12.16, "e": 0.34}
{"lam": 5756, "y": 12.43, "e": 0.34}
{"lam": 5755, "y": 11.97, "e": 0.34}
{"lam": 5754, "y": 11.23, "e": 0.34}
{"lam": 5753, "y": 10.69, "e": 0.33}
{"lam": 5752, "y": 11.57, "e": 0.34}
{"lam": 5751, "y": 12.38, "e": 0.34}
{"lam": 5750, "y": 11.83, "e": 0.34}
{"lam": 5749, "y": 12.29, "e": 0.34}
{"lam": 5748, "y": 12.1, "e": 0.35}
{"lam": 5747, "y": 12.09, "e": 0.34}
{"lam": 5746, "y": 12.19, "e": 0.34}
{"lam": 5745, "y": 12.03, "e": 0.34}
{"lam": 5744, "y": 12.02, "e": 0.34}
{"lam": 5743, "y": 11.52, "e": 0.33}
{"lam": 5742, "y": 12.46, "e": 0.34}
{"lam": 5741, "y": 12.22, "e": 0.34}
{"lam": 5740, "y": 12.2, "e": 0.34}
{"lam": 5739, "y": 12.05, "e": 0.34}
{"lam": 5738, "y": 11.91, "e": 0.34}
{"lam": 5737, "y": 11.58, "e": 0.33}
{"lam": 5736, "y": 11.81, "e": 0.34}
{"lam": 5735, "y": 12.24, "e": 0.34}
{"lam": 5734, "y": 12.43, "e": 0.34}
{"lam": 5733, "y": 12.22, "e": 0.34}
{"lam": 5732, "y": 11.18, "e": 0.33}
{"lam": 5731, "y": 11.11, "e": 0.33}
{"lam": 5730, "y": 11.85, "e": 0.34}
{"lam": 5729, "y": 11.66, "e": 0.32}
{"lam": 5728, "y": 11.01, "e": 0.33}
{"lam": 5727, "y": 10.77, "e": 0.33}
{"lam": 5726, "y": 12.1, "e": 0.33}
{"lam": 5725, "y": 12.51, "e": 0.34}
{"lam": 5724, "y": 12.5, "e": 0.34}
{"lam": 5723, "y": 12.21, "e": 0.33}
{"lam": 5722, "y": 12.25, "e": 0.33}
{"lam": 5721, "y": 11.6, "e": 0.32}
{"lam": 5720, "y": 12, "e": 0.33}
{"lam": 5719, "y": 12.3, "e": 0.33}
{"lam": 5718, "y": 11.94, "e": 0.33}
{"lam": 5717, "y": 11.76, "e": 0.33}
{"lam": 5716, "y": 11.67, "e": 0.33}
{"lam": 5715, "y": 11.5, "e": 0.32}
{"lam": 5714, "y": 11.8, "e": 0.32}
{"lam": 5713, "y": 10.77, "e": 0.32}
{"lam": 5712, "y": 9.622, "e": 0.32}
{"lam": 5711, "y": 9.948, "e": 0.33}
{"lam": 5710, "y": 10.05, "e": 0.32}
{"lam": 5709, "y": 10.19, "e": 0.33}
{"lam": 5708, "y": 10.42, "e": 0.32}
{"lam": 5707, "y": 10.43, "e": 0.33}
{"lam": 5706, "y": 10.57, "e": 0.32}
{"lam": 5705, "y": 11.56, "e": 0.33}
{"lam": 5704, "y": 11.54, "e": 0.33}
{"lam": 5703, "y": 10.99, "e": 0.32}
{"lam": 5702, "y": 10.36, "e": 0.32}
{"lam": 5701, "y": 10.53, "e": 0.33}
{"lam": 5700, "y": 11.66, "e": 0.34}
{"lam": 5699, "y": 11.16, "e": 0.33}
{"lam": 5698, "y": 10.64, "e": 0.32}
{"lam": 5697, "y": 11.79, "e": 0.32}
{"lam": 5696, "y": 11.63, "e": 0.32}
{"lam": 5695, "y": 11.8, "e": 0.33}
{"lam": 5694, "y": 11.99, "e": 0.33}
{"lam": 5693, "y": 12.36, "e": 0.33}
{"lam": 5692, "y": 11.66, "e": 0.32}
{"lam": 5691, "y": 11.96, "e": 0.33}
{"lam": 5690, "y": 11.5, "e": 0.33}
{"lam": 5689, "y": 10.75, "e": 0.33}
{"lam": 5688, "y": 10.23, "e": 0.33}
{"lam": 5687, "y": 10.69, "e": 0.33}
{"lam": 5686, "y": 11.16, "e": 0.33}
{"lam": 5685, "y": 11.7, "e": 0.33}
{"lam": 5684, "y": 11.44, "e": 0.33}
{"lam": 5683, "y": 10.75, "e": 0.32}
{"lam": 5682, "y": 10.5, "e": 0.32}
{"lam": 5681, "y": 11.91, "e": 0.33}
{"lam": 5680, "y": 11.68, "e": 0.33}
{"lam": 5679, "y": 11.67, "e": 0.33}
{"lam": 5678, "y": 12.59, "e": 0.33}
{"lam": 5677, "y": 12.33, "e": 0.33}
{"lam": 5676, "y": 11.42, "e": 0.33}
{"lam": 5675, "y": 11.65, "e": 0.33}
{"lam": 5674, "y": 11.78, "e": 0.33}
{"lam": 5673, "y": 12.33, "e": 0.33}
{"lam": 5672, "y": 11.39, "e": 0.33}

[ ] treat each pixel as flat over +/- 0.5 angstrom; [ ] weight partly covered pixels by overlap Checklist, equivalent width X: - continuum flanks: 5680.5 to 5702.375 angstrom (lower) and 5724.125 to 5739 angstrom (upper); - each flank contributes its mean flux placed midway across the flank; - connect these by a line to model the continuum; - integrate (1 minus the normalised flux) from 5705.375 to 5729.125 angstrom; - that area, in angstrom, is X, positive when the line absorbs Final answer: 0.6 angstrom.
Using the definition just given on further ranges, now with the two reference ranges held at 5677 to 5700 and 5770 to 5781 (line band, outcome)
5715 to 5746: -0.52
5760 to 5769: -0.09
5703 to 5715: 0.93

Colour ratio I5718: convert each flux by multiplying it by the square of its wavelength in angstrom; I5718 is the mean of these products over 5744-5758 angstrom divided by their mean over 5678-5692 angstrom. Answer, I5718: 1.08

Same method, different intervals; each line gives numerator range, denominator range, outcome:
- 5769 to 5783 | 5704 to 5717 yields 1.12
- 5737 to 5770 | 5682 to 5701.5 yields 1.08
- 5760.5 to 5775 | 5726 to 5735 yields 1.05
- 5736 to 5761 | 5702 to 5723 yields 1.09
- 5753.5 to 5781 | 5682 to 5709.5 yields 1.11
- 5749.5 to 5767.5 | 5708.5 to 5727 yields 1.06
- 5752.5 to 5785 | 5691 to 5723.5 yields 1.07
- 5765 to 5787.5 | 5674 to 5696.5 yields 1.05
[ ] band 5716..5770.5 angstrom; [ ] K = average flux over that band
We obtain 12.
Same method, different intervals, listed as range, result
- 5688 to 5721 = 11.2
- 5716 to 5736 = 11.9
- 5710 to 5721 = 11.3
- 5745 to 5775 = 12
